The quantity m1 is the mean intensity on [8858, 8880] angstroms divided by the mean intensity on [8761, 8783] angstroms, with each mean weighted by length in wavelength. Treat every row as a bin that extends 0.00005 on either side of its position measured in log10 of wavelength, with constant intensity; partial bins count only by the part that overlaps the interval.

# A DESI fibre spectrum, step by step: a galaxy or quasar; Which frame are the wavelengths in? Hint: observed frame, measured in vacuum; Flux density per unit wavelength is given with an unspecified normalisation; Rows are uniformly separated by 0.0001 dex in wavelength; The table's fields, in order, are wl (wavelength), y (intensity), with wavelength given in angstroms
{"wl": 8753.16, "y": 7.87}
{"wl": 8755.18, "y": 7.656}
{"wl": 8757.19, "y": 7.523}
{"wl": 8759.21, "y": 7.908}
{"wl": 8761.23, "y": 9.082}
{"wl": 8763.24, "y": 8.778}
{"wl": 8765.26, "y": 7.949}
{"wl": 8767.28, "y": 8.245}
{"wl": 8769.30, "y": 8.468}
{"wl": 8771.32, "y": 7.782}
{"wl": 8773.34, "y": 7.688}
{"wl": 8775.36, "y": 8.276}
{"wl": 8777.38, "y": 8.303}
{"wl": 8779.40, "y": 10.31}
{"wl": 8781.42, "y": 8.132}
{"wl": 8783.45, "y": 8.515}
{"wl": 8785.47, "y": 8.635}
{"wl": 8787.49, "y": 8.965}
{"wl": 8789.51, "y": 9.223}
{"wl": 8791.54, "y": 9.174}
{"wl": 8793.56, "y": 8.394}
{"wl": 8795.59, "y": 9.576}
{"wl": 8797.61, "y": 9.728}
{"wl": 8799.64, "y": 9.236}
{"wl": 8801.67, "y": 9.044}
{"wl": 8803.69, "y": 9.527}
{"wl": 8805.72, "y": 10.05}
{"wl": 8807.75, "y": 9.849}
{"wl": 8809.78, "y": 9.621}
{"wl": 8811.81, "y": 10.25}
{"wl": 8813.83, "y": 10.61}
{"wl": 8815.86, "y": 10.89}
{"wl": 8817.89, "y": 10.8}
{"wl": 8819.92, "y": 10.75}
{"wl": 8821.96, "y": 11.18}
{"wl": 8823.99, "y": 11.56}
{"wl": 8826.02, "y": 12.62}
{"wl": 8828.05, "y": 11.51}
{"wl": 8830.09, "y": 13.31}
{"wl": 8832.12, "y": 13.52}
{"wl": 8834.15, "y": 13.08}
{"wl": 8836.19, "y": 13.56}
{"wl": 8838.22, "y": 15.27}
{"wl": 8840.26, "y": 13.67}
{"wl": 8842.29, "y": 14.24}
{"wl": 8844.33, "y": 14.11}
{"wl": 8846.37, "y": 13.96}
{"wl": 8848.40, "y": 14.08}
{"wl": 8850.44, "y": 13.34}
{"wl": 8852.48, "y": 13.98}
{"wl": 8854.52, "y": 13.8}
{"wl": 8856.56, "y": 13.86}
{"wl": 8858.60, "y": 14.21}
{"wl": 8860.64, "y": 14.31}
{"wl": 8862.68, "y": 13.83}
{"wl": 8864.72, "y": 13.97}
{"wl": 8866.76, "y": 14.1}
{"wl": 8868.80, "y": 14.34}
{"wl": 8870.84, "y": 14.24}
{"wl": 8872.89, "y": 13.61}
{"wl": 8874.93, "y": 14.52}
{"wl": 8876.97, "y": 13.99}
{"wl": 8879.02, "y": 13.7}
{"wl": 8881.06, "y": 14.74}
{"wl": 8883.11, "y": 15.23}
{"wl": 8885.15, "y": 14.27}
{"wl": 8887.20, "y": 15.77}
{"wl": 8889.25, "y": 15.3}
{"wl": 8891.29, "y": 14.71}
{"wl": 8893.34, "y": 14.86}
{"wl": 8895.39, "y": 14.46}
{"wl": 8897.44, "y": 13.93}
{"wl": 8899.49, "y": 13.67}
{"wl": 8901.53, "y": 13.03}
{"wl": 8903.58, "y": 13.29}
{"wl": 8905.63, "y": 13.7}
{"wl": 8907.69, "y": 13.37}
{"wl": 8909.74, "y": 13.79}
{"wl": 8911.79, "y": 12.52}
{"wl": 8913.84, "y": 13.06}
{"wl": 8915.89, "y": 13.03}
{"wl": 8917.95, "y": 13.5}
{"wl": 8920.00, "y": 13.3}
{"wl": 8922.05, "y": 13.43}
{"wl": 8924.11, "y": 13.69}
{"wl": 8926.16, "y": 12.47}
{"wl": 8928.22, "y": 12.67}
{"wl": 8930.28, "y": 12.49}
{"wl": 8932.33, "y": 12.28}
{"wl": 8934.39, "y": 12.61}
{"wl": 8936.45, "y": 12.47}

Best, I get 1.7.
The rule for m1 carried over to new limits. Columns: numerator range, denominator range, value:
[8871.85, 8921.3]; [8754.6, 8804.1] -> 1.62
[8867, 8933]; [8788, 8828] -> 1.36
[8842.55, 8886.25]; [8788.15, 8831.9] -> 1.36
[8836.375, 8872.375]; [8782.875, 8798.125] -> 1.56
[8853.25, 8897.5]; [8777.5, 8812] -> 1.55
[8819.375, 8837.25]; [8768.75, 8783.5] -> 1.47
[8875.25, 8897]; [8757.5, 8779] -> 1.77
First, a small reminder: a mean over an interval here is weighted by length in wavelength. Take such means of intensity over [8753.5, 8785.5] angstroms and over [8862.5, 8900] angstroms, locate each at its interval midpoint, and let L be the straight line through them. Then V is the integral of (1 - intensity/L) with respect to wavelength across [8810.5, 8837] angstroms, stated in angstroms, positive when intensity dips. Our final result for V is -1.15 angstroms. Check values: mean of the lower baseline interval 8.31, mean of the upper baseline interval 14.4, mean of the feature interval 11.8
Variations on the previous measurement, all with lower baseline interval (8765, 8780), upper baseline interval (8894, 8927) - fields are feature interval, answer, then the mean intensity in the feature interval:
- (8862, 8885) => -4.1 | 14.2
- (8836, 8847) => -3.3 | 14.2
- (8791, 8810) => -0.1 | 9.42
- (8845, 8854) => -2.2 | 13.8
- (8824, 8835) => -2.4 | 12.7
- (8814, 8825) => -1.0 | 11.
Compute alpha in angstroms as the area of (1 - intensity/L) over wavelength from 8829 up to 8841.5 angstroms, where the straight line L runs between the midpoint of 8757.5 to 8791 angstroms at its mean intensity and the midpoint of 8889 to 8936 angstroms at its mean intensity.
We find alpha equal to -3.6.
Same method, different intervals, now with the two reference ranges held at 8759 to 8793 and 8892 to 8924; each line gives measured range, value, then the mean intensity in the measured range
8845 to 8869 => -4.9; 14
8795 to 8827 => -1.4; 10.3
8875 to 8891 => -2.7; 14.7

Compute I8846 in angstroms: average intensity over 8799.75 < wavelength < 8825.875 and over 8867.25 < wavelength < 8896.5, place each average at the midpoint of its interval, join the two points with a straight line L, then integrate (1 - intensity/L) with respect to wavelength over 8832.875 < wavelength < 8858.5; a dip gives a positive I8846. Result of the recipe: -3.26 angstroms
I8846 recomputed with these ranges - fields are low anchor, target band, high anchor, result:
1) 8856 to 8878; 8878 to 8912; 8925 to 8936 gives -2.0 angstroms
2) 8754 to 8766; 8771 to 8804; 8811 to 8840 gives 3.2 angstroms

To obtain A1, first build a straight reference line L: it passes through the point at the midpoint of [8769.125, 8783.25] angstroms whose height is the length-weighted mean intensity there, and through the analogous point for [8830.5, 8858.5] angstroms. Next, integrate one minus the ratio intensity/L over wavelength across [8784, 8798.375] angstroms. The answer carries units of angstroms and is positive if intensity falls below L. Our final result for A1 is 0.8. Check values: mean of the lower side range 8.42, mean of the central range 9.08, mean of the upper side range 13.9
